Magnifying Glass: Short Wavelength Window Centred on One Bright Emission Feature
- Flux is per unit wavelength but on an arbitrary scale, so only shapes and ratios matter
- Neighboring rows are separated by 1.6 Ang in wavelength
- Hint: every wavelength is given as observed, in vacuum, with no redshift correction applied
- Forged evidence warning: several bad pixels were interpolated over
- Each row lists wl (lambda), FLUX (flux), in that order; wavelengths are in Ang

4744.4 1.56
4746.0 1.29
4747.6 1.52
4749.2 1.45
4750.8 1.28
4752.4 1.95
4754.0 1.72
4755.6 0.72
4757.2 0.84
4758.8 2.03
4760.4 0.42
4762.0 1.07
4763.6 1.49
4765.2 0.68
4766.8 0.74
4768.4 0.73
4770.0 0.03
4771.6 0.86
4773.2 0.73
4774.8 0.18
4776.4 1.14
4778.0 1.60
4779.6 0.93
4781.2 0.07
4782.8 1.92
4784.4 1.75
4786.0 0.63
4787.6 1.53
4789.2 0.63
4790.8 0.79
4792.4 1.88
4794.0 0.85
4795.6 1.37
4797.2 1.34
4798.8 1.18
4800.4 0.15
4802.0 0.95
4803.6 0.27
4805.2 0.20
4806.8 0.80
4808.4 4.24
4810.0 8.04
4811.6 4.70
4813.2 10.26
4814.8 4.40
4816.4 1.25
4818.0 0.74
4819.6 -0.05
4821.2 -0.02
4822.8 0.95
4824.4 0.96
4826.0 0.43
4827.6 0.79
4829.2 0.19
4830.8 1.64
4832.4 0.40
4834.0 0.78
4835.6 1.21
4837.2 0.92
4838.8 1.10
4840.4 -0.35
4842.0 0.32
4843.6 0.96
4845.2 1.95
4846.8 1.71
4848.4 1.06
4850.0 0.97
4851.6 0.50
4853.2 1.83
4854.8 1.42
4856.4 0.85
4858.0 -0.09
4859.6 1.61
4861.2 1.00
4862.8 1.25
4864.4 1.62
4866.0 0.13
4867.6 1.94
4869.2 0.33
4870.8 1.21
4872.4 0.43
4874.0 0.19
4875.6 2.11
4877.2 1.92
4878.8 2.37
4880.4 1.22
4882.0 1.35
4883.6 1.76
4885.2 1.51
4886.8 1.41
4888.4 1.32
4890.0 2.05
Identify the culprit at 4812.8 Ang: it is [O II] 3727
